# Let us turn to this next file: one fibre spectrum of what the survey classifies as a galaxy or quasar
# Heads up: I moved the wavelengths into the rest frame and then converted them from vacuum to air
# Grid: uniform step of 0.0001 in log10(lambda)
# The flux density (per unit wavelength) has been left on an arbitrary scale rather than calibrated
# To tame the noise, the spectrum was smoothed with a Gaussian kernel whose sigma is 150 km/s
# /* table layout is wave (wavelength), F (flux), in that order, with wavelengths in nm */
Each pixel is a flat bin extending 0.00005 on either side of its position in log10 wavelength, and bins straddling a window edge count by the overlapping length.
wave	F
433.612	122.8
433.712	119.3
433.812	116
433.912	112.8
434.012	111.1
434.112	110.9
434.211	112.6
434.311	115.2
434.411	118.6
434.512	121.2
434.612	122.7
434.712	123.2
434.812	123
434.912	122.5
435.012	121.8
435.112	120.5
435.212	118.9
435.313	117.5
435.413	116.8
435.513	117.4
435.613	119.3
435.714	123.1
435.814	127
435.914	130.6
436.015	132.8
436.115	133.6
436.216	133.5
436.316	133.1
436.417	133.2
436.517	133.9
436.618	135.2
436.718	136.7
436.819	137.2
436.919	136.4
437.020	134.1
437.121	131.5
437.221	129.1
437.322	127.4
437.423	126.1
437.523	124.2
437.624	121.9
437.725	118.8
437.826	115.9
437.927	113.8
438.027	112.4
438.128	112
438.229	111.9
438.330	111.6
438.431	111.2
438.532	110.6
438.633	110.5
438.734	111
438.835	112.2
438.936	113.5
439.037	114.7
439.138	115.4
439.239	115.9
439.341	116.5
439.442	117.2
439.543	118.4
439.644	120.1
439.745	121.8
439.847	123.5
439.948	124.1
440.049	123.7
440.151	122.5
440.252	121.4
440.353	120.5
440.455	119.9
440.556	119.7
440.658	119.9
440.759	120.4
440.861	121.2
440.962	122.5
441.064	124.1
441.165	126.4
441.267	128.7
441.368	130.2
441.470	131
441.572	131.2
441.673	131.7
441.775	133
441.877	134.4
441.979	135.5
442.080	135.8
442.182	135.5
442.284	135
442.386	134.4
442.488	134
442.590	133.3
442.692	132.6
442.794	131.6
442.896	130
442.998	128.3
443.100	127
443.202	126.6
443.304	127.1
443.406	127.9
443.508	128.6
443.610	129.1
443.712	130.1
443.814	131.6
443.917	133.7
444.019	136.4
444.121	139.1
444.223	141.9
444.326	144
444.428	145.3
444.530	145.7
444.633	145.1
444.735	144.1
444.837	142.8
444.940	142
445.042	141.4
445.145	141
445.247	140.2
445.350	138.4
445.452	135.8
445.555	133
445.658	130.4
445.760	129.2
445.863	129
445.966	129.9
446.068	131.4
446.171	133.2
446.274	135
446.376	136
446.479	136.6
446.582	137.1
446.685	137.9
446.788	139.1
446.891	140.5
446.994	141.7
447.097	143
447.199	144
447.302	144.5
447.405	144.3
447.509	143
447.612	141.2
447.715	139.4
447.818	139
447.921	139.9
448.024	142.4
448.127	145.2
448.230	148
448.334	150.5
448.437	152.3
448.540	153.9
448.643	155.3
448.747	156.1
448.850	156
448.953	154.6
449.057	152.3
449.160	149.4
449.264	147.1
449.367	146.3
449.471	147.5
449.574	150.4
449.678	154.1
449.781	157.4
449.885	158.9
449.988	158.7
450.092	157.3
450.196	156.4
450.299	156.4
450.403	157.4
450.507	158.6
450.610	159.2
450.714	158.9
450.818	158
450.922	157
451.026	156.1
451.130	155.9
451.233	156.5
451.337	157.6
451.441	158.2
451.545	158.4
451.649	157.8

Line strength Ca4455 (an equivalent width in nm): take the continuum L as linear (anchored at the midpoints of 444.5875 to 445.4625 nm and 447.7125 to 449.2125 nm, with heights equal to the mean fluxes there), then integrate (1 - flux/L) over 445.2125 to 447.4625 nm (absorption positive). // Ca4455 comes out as 0.120 nm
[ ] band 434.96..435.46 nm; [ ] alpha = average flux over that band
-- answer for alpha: 119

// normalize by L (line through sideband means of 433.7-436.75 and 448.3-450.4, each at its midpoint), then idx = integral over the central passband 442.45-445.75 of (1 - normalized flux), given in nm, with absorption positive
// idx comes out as 0.16 nm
